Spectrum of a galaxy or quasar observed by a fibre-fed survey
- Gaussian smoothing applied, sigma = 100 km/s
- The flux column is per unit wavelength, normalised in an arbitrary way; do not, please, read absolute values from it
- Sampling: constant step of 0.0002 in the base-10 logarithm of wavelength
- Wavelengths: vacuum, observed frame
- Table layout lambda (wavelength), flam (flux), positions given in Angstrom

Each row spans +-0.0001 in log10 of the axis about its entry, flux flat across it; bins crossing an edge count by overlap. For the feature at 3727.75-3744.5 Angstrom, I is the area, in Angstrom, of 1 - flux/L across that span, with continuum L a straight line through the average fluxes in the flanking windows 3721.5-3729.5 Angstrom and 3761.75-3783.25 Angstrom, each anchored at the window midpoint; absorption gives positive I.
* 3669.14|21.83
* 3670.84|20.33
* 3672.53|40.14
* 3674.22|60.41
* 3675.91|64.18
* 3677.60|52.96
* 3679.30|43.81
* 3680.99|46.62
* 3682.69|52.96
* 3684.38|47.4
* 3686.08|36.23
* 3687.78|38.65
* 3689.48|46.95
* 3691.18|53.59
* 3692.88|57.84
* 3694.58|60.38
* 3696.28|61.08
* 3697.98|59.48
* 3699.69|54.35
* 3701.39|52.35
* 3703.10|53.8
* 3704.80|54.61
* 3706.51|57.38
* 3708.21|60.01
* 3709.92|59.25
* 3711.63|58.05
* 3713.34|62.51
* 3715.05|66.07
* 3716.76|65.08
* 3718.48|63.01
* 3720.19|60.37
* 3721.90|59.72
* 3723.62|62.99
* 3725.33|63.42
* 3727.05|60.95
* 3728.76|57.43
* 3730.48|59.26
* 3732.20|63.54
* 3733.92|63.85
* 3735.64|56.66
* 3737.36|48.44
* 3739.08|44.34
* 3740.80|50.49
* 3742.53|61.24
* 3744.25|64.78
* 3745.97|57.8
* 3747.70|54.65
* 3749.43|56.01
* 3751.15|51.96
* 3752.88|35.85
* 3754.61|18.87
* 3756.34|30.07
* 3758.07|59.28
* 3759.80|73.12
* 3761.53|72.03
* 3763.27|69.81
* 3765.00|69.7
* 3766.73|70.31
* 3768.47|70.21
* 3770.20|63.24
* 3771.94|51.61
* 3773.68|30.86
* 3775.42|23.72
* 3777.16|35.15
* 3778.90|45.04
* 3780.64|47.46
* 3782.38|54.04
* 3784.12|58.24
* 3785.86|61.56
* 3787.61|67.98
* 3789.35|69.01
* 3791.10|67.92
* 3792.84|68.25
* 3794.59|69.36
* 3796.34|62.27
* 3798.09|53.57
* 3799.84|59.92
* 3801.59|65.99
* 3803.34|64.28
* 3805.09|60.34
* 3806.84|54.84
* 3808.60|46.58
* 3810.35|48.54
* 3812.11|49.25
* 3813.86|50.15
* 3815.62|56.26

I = 0.7 Angstrom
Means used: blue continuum 61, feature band 56.8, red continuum 53.2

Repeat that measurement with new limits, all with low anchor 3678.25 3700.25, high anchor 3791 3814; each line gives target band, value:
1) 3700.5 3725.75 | -3.6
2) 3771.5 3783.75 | 3.3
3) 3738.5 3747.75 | -0.3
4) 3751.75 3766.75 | 0.3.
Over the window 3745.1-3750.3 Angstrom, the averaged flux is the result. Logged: 56.2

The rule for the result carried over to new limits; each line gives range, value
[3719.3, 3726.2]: 61.6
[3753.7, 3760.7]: 45.4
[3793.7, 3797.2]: 65.7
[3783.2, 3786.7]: 59.9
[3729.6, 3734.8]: 62.1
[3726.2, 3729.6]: 59.3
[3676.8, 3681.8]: 47.7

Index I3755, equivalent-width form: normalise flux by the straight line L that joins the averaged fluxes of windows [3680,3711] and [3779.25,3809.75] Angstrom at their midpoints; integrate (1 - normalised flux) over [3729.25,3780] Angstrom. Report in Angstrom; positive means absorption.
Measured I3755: 3.34 Angstrom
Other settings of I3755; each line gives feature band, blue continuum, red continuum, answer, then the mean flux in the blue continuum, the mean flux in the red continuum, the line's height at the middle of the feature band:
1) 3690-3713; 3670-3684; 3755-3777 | -3.3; 47.7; 55.4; 49.8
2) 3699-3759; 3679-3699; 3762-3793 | -2.7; 50.6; 56.8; 53.4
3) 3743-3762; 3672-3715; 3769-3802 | 1.0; 53.8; 55.6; 54.9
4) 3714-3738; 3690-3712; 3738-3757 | -4.0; 56.9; 48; 52.1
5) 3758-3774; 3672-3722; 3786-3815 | -1.7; 55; 59.9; 58.3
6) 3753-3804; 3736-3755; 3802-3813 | -3.9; 50.4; 54.5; 52.6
